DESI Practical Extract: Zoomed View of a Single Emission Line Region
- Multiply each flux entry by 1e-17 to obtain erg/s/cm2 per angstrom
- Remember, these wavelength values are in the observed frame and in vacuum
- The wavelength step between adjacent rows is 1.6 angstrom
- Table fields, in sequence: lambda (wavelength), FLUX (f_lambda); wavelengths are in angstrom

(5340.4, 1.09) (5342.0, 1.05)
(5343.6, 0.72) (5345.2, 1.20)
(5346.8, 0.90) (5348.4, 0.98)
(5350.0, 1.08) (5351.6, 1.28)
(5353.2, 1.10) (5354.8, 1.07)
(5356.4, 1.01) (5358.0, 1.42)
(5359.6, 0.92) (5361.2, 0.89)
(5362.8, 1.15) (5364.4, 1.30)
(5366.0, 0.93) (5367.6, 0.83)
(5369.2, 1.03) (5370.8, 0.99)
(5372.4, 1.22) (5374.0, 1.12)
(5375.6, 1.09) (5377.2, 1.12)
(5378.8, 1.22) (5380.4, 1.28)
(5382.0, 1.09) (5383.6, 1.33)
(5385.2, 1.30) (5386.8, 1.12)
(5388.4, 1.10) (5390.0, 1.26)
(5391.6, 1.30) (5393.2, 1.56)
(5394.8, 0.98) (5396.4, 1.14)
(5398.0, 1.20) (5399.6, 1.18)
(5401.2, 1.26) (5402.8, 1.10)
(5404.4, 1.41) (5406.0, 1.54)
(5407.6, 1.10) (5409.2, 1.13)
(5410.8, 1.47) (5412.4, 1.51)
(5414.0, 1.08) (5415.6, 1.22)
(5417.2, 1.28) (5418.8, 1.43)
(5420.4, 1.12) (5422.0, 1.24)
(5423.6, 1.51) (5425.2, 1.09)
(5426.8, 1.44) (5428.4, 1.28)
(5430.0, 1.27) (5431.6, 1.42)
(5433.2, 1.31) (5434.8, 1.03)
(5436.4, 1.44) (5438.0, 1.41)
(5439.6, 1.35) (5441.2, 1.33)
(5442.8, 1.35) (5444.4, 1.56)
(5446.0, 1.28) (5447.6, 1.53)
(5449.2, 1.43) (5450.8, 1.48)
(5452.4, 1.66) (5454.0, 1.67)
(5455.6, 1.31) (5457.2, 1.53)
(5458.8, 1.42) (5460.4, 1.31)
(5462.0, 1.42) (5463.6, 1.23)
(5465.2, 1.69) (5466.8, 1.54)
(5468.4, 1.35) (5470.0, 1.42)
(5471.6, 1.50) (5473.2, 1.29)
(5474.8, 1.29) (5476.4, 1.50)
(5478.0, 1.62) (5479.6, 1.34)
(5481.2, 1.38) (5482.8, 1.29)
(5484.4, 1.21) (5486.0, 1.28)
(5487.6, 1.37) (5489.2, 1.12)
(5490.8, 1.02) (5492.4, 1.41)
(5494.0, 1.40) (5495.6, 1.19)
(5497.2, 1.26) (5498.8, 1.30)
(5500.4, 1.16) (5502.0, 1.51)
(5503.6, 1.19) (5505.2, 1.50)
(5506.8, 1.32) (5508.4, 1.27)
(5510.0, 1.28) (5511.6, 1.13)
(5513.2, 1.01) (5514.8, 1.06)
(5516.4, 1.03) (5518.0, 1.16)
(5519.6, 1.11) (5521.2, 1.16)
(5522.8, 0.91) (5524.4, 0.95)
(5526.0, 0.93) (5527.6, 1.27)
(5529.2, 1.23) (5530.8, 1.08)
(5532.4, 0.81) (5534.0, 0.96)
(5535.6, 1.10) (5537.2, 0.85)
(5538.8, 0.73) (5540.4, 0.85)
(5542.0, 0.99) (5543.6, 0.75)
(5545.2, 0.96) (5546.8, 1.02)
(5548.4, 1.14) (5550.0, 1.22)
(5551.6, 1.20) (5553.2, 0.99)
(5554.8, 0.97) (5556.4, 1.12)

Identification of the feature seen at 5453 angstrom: C III] 1909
